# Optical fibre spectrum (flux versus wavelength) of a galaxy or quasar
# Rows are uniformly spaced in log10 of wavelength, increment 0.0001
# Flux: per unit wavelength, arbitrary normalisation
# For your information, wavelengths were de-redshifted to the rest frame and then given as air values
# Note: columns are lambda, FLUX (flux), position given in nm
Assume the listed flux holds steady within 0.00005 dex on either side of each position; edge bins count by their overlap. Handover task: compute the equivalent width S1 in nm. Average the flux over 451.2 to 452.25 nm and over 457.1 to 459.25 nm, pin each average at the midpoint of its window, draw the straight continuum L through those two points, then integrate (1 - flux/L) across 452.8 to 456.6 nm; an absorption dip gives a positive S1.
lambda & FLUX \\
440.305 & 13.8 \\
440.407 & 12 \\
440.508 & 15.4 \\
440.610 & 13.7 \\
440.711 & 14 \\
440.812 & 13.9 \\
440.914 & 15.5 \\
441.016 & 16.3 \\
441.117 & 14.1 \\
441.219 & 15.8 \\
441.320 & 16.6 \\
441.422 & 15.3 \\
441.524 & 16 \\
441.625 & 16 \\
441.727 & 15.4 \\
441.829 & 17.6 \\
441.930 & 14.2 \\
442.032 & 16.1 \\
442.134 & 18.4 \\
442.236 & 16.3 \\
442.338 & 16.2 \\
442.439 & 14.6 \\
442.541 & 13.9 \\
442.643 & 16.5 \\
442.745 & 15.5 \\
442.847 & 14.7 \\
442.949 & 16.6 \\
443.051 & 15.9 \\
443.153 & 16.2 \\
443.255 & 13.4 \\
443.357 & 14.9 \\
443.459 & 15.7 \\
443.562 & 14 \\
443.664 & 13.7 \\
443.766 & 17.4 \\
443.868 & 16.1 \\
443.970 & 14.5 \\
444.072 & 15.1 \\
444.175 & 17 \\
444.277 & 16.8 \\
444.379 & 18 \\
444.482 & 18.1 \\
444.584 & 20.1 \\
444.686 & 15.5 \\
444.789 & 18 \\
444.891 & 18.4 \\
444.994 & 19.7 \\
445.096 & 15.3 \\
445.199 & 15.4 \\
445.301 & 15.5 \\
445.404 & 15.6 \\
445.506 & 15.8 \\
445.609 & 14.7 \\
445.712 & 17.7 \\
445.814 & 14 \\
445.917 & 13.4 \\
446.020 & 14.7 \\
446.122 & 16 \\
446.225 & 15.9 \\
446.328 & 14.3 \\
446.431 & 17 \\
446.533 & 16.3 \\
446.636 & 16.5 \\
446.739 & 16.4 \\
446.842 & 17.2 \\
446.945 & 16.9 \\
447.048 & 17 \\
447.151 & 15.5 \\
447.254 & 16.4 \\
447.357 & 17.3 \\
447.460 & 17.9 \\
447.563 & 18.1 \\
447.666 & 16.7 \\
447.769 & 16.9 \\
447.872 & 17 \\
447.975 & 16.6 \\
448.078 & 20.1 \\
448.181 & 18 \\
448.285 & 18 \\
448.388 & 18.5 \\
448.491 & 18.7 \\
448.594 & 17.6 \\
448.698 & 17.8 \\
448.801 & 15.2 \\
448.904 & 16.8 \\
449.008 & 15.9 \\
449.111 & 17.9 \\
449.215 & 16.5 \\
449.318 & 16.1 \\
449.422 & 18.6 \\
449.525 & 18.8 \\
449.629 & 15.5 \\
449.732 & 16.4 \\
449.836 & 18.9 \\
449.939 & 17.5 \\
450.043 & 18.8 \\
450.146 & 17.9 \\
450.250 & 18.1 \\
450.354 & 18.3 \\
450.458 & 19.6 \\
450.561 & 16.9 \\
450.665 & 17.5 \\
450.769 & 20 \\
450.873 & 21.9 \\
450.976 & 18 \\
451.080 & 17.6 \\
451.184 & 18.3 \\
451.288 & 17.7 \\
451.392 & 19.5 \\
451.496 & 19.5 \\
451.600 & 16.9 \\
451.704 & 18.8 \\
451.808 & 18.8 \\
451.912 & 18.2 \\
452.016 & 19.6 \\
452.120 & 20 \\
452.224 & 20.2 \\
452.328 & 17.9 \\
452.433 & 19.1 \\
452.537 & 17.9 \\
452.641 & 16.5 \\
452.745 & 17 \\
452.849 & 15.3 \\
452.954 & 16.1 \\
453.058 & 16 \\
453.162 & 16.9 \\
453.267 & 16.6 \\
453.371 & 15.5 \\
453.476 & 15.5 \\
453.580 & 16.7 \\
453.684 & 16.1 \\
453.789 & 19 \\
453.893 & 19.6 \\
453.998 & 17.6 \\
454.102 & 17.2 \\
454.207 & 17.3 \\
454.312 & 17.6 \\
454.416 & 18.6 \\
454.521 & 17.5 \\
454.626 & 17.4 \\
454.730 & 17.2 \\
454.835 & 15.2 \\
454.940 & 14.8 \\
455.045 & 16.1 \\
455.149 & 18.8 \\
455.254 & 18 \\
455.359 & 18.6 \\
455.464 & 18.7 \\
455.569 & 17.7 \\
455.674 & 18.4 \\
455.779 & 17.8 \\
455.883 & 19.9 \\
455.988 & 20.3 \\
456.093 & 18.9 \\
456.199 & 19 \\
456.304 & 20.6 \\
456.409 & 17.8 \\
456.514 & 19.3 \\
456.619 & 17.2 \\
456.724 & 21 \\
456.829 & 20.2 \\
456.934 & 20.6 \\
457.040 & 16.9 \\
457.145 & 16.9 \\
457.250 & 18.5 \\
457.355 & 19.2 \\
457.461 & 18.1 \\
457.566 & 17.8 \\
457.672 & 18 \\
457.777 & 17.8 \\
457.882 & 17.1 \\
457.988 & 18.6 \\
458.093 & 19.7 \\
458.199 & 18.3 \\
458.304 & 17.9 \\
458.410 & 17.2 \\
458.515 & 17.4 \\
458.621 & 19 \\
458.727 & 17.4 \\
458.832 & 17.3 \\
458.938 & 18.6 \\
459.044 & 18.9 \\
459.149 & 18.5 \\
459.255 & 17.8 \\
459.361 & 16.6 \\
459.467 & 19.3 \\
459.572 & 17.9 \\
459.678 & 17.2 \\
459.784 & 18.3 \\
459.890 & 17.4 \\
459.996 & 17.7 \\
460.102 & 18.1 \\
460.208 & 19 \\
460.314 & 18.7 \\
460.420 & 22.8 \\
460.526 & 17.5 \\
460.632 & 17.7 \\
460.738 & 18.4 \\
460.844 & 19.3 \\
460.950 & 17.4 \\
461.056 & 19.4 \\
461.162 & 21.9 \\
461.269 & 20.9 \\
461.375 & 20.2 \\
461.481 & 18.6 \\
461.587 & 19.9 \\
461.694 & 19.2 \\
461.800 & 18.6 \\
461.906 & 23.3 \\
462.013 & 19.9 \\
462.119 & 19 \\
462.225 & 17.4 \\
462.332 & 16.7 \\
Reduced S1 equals 0.19 nm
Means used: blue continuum 18.9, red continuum 18.1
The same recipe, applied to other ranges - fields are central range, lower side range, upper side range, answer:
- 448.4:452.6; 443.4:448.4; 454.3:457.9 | -0.20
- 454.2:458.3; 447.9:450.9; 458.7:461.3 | 0.01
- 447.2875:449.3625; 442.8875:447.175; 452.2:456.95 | -0.09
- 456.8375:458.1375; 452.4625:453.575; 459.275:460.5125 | -0.05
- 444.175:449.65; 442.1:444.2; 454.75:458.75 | -0.19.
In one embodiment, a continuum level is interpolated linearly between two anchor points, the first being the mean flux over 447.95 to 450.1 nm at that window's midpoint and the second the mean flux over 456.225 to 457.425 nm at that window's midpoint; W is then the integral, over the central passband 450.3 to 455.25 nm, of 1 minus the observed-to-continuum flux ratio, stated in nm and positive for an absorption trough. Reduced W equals 0.12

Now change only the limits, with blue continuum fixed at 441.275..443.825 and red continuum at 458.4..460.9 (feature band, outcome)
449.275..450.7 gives -0.09 nm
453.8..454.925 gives 0.00 nm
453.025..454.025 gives 0.02 nm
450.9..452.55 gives -0.16 nm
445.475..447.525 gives 0.02 nm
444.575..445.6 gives -0.04 nm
